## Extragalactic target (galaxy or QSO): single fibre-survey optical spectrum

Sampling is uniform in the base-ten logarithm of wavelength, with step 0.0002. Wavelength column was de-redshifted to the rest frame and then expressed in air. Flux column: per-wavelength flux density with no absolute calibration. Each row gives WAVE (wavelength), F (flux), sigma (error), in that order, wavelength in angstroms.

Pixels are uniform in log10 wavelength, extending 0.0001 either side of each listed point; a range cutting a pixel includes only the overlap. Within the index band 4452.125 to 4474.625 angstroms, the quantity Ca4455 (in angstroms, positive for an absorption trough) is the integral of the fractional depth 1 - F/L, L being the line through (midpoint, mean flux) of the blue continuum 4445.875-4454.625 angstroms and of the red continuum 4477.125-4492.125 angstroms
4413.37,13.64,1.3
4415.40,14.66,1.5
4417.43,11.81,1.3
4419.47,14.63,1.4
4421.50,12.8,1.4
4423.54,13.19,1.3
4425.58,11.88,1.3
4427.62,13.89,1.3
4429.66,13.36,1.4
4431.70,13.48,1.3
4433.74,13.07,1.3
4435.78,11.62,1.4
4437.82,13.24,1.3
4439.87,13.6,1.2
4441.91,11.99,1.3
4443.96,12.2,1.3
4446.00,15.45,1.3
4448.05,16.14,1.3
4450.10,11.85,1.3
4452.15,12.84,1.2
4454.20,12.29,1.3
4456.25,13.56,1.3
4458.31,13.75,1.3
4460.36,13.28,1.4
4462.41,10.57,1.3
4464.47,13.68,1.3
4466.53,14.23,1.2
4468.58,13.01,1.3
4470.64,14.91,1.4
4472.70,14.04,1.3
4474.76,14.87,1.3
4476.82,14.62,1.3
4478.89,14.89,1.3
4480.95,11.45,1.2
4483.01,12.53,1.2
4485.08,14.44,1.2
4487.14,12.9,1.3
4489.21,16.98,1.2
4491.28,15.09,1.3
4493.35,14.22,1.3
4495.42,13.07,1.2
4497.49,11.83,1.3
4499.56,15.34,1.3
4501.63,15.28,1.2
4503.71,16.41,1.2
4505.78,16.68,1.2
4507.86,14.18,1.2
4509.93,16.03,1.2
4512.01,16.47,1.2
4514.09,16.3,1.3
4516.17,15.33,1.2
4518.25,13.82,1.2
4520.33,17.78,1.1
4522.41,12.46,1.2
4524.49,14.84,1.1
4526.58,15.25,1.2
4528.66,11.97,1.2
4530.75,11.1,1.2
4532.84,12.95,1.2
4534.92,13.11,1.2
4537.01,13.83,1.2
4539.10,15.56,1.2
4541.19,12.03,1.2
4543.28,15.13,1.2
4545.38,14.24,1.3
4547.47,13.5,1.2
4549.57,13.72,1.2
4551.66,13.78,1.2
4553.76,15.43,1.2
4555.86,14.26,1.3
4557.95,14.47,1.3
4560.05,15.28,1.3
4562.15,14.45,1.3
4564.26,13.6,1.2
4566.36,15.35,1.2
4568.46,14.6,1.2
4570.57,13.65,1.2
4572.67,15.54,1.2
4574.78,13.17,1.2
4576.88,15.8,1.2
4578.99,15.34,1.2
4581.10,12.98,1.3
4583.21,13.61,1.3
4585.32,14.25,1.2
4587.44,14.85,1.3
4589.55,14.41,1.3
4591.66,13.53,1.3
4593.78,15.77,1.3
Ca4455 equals 0.7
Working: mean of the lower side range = 13.6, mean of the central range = 13.4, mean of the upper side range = 14.1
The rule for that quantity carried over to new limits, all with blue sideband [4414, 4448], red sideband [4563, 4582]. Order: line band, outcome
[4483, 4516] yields -2.6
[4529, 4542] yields 1.0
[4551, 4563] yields -0.3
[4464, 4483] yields -0.4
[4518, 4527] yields -0.5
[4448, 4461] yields 0.3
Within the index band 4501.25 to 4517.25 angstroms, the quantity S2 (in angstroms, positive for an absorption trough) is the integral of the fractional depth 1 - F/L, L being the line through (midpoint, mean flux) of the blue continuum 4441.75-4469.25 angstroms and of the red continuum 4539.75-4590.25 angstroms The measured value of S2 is -2.4 angstroms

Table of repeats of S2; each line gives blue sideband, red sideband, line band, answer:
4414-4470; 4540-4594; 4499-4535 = -2.4 angstroms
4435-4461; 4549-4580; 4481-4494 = -0.4 angstroms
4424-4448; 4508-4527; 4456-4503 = 1.5 angstroms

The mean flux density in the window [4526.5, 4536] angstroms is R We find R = 12.6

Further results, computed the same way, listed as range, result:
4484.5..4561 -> 14.5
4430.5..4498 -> 13.5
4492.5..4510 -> 14.7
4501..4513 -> 15.9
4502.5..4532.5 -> 14.9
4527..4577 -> 14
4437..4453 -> 13.4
